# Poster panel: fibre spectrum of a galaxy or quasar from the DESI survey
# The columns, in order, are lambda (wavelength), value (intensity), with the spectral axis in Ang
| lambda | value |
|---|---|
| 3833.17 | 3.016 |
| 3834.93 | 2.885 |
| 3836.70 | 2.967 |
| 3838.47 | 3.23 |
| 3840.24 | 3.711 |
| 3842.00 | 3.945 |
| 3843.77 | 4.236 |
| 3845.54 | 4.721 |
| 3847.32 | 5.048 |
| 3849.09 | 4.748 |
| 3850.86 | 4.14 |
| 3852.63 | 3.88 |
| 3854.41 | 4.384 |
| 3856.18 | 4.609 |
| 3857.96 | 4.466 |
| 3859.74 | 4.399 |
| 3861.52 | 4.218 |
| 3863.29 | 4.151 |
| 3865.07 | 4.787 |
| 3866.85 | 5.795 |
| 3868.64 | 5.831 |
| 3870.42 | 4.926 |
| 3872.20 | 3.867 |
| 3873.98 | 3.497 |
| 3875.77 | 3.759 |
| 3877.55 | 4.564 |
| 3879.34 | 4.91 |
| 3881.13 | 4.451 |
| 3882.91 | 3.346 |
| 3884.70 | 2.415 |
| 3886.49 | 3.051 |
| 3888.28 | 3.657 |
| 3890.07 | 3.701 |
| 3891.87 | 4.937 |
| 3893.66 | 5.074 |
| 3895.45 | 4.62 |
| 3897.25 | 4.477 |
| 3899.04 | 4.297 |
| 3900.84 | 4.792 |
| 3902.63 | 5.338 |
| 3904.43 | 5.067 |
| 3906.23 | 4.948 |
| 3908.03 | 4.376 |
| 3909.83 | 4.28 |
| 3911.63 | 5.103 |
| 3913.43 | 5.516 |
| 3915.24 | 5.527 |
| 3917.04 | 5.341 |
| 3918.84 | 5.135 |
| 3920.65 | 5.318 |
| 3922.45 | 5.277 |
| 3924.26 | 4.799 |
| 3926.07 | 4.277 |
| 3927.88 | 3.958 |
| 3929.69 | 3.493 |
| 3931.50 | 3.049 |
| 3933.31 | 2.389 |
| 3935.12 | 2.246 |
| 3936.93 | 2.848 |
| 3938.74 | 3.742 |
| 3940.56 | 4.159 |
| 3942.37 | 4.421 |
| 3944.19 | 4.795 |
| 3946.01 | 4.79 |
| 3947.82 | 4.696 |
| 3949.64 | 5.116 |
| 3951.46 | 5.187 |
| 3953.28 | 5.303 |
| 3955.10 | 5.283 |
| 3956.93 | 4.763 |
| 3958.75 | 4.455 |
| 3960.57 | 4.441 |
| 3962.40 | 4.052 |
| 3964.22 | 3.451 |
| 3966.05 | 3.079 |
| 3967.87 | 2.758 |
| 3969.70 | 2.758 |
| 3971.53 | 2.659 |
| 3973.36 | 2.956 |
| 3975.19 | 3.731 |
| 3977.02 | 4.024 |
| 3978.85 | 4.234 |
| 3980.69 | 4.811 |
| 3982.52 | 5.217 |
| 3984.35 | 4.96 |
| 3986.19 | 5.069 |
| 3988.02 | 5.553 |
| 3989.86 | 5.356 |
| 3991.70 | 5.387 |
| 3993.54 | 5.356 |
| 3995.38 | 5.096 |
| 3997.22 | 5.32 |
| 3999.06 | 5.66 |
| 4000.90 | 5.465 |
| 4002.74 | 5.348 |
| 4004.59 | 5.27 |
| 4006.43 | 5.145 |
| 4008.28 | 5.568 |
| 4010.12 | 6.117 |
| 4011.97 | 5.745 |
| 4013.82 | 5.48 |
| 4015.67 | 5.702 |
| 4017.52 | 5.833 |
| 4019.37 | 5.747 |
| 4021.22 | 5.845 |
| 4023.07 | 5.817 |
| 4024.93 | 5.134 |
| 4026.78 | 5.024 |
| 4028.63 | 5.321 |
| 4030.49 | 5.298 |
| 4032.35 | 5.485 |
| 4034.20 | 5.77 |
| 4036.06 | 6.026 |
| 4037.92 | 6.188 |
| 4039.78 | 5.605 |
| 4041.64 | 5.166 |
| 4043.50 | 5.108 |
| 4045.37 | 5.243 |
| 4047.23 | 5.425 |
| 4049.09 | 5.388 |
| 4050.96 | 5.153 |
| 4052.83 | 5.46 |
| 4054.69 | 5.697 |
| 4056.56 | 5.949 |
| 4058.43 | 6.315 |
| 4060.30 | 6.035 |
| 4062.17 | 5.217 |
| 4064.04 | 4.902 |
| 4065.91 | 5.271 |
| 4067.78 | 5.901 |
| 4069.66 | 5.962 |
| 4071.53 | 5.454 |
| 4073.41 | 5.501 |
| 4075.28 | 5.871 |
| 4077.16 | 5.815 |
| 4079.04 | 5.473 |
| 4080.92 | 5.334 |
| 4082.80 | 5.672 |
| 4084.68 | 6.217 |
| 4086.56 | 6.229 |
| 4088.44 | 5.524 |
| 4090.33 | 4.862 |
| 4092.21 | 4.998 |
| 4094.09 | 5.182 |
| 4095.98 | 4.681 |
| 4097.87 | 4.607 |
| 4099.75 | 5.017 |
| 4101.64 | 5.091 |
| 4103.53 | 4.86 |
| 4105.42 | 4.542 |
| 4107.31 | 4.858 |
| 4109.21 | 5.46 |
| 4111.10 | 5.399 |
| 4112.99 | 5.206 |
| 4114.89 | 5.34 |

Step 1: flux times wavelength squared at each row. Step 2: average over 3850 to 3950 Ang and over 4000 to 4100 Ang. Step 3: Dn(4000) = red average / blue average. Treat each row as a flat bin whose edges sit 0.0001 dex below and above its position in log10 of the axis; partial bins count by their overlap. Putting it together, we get 1.36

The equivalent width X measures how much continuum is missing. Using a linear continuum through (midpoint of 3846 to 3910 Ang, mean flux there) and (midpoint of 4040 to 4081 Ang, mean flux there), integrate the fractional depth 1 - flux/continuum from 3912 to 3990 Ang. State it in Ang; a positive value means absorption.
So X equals 9.0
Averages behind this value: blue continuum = 4.41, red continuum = 5.53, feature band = 4.3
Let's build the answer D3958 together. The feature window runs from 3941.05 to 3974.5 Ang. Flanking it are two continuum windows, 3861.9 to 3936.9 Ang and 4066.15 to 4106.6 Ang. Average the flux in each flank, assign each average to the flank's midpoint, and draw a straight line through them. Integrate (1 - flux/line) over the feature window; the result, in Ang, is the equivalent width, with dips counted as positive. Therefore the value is 3.70 Ang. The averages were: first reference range 4.38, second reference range 5.37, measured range 4.16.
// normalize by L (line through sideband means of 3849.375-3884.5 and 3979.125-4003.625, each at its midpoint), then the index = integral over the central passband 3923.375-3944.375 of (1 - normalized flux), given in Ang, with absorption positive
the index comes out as 5.2 Ang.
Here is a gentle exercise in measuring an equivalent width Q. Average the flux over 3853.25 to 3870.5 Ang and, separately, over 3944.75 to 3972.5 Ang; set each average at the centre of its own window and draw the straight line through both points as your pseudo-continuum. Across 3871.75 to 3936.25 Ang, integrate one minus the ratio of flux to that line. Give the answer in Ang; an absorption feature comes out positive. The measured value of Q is 2.8 Ang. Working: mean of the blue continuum 4.73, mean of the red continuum 4.19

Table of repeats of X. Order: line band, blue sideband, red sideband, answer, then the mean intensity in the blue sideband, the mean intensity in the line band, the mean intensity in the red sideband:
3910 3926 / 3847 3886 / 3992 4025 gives -1.3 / 4.35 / 5.16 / 5.54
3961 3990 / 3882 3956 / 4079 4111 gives 4.0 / 4.39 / 4.01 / 5.21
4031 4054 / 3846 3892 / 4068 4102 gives -1.3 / 4.28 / 5.5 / 5.43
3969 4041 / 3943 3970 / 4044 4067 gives -3.3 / 4.36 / 5.17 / 5.5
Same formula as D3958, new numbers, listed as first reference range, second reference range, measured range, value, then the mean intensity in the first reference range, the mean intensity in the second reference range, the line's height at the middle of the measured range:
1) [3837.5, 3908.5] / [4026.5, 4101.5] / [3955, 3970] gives 3.12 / 4.36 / 5.48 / 4.89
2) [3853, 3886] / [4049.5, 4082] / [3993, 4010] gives -0.68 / 4.33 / 5.6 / 5.19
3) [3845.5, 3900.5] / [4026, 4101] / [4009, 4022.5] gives -1.51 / 4.34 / 5.48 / 5.2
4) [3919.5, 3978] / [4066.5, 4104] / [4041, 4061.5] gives -1.90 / 4.01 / 5.42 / 5.07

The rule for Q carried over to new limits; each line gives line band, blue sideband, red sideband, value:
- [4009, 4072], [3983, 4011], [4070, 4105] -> -2.56 Ang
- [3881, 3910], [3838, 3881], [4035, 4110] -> 1.99 Ang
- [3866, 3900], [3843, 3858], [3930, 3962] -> 0.85 Ang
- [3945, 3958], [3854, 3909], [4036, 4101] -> -0.53 Ang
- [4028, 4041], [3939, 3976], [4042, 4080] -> -1.20 Ang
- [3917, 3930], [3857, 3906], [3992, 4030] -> 0.09 Ang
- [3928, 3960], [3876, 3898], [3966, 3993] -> 0.10 Ang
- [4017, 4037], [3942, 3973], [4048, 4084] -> -1.84 Ang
